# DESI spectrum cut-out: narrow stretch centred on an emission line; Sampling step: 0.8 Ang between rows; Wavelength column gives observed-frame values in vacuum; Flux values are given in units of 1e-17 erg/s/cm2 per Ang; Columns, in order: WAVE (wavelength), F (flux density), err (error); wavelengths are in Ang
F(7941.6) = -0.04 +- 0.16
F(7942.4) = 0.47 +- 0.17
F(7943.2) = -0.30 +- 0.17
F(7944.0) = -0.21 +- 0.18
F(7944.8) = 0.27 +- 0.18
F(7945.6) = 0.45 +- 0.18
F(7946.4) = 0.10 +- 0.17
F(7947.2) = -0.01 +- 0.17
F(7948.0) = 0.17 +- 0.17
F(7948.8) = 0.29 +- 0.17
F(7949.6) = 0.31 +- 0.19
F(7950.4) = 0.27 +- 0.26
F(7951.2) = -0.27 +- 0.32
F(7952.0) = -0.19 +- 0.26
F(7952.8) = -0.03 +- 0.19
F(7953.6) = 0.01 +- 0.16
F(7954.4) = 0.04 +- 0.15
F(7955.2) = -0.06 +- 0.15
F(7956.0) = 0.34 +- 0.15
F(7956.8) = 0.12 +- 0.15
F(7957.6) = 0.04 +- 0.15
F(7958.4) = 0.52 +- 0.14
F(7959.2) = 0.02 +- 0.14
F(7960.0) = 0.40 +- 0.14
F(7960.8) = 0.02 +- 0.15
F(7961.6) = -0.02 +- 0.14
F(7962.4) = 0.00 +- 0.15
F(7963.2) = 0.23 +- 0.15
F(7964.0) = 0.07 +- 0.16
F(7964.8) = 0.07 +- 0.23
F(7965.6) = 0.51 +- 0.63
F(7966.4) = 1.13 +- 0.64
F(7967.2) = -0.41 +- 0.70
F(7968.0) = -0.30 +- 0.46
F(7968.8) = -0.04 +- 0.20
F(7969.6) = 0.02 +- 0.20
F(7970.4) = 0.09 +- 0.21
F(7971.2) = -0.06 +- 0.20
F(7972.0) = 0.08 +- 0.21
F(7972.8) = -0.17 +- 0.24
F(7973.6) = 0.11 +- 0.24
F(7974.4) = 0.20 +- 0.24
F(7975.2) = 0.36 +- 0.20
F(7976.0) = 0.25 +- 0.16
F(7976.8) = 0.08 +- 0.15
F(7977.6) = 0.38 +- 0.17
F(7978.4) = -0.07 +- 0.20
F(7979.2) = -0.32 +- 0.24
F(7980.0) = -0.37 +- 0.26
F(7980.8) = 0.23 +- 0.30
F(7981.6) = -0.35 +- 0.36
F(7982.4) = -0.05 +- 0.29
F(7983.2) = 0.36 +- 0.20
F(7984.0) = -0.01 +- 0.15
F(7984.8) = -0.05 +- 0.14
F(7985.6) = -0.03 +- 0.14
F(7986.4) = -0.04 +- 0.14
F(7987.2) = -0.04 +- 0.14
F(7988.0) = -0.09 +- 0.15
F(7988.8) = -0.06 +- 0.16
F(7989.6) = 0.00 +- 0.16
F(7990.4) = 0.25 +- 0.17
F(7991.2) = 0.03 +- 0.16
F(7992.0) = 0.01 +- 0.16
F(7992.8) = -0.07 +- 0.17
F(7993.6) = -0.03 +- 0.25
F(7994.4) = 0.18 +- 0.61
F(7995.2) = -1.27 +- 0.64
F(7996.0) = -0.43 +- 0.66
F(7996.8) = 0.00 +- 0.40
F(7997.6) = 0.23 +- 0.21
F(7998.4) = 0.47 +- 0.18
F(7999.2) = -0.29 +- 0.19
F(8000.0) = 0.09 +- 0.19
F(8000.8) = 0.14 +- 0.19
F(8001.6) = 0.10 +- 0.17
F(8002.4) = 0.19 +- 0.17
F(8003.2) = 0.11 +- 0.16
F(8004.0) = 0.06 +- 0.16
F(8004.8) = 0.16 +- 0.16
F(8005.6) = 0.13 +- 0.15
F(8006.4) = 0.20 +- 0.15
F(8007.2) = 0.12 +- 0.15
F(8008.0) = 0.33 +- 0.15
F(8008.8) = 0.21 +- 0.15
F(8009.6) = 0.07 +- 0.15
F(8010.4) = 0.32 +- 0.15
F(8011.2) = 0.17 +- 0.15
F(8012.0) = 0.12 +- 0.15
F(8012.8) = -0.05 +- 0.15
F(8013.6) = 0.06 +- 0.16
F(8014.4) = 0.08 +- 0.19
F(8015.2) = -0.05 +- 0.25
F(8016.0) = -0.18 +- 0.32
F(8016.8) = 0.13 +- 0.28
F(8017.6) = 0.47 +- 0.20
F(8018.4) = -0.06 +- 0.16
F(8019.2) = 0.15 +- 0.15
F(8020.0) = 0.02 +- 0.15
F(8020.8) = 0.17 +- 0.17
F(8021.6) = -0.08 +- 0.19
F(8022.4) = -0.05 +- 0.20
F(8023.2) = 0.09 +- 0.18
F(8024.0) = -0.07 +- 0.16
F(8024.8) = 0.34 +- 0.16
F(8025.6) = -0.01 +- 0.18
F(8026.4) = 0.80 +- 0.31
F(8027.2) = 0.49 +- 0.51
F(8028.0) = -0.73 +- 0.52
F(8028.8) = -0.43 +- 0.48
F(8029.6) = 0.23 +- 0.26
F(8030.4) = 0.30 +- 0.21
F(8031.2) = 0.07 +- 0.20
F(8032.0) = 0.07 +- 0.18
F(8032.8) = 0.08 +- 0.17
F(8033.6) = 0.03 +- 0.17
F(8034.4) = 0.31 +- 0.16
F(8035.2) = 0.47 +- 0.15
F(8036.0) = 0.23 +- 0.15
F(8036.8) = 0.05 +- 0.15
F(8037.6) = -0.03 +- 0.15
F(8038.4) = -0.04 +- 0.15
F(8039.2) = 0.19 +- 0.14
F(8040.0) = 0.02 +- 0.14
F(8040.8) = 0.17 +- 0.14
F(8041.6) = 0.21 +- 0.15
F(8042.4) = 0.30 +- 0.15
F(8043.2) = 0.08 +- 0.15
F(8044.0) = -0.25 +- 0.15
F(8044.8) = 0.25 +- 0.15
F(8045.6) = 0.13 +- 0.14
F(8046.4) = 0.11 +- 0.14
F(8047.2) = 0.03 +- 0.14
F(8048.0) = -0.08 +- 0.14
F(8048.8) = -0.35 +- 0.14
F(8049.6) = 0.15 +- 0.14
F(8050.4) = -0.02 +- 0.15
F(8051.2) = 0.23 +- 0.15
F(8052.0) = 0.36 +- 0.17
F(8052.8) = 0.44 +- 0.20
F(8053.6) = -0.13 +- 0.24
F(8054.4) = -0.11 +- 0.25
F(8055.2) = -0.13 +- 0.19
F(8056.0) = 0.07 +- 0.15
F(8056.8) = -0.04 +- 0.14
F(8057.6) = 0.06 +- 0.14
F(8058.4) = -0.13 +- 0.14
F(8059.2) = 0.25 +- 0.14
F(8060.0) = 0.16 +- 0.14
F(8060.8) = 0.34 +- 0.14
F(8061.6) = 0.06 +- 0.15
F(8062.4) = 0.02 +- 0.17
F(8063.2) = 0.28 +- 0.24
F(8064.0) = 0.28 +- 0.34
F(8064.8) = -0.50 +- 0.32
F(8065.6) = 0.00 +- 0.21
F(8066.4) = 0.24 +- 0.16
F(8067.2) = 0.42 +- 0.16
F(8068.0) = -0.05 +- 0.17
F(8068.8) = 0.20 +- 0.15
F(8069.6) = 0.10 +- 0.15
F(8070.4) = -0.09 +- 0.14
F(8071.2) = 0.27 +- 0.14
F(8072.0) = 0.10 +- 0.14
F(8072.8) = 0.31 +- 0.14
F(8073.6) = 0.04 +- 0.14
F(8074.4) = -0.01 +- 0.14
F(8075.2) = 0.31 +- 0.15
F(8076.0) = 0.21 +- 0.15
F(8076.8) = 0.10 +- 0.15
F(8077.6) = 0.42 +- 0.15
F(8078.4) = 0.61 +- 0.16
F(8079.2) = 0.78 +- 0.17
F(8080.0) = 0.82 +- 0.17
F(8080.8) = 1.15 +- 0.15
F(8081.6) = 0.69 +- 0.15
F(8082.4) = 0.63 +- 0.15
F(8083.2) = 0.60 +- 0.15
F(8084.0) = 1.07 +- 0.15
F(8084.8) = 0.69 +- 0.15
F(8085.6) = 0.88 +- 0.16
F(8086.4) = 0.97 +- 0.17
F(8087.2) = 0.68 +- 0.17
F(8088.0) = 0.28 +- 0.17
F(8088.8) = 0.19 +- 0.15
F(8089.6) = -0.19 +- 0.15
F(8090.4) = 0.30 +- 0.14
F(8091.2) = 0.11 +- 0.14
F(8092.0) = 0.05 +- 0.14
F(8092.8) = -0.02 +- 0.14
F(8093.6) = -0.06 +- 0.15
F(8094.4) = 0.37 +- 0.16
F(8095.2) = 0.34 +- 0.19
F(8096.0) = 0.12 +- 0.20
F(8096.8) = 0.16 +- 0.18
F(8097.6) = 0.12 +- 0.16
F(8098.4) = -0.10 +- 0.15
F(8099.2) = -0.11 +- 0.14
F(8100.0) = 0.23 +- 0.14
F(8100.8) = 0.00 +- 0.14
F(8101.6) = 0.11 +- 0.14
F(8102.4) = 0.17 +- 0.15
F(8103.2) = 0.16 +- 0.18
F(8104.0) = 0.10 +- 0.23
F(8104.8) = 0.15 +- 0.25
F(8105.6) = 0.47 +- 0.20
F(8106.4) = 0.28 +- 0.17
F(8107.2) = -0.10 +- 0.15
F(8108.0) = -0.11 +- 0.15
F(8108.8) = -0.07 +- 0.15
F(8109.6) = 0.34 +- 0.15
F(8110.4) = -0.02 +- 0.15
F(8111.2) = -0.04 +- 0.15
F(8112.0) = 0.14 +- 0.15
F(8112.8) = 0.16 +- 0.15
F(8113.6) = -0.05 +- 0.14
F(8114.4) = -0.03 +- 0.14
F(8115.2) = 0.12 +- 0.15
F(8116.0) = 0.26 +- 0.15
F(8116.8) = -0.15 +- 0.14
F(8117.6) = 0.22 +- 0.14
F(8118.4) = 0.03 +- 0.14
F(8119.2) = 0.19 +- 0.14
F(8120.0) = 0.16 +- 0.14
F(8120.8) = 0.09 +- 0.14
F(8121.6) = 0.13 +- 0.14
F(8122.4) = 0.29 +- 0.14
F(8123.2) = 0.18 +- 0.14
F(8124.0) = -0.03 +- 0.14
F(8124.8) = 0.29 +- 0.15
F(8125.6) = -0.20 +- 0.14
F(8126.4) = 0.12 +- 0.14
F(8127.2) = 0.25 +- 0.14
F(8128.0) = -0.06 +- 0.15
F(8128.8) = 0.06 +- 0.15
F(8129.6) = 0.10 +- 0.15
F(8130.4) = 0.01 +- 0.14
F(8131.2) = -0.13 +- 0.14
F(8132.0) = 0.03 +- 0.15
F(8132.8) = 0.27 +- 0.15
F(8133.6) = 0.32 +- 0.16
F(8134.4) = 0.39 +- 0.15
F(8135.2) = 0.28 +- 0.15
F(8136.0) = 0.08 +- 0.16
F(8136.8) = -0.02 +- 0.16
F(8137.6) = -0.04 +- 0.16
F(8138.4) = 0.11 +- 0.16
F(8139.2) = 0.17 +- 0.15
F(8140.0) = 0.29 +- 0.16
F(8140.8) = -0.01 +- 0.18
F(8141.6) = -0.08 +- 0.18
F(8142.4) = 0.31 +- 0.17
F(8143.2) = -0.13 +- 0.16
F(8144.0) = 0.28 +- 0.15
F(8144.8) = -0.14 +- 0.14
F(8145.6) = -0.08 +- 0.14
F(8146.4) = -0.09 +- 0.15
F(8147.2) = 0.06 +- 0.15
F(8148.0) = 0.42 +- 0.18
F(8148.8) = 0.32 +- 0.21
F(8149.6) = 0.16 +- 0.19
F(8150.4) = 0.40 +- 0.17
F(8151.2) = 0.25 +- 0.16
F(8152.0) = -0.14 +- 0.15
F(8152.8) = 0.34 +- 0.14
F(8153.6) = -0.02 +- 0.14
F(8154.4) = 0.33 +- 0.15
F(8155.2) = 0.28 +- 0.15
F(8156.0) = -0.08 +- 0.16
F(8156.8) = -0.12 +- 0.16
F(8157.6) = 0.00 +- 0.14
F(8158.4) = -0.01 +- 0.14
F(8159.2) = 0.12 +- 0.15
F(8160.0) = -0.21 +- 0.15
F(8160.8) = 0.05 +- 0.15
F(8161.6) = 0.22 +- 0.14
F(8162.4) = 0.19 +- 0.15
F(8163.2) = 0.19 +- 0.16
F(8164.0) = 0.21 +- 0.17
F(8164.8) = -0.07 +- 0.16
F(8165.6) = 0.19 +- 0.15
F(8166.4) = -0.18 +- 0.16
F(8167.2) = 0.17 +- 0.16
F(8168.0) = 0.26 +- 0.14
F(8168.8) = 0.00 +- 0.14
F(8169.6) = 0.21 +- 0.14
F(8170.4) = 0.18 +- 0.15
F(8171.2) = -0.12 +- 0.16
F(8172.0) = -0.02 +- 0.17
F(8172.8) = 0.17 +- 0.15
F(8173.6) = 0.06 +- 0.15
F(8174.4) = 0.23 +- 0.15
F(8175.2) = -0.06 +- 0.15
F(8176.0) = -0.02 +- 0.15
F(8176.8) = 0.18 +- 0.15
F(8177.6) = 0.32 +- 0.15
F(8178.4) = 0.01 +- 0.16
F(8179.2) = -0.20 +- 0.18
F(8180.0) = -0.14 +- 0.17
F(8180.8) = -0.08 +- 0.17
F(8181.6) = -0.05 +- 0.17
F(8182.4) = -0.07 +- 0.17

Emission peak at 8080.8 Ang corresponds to [O II] 3727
